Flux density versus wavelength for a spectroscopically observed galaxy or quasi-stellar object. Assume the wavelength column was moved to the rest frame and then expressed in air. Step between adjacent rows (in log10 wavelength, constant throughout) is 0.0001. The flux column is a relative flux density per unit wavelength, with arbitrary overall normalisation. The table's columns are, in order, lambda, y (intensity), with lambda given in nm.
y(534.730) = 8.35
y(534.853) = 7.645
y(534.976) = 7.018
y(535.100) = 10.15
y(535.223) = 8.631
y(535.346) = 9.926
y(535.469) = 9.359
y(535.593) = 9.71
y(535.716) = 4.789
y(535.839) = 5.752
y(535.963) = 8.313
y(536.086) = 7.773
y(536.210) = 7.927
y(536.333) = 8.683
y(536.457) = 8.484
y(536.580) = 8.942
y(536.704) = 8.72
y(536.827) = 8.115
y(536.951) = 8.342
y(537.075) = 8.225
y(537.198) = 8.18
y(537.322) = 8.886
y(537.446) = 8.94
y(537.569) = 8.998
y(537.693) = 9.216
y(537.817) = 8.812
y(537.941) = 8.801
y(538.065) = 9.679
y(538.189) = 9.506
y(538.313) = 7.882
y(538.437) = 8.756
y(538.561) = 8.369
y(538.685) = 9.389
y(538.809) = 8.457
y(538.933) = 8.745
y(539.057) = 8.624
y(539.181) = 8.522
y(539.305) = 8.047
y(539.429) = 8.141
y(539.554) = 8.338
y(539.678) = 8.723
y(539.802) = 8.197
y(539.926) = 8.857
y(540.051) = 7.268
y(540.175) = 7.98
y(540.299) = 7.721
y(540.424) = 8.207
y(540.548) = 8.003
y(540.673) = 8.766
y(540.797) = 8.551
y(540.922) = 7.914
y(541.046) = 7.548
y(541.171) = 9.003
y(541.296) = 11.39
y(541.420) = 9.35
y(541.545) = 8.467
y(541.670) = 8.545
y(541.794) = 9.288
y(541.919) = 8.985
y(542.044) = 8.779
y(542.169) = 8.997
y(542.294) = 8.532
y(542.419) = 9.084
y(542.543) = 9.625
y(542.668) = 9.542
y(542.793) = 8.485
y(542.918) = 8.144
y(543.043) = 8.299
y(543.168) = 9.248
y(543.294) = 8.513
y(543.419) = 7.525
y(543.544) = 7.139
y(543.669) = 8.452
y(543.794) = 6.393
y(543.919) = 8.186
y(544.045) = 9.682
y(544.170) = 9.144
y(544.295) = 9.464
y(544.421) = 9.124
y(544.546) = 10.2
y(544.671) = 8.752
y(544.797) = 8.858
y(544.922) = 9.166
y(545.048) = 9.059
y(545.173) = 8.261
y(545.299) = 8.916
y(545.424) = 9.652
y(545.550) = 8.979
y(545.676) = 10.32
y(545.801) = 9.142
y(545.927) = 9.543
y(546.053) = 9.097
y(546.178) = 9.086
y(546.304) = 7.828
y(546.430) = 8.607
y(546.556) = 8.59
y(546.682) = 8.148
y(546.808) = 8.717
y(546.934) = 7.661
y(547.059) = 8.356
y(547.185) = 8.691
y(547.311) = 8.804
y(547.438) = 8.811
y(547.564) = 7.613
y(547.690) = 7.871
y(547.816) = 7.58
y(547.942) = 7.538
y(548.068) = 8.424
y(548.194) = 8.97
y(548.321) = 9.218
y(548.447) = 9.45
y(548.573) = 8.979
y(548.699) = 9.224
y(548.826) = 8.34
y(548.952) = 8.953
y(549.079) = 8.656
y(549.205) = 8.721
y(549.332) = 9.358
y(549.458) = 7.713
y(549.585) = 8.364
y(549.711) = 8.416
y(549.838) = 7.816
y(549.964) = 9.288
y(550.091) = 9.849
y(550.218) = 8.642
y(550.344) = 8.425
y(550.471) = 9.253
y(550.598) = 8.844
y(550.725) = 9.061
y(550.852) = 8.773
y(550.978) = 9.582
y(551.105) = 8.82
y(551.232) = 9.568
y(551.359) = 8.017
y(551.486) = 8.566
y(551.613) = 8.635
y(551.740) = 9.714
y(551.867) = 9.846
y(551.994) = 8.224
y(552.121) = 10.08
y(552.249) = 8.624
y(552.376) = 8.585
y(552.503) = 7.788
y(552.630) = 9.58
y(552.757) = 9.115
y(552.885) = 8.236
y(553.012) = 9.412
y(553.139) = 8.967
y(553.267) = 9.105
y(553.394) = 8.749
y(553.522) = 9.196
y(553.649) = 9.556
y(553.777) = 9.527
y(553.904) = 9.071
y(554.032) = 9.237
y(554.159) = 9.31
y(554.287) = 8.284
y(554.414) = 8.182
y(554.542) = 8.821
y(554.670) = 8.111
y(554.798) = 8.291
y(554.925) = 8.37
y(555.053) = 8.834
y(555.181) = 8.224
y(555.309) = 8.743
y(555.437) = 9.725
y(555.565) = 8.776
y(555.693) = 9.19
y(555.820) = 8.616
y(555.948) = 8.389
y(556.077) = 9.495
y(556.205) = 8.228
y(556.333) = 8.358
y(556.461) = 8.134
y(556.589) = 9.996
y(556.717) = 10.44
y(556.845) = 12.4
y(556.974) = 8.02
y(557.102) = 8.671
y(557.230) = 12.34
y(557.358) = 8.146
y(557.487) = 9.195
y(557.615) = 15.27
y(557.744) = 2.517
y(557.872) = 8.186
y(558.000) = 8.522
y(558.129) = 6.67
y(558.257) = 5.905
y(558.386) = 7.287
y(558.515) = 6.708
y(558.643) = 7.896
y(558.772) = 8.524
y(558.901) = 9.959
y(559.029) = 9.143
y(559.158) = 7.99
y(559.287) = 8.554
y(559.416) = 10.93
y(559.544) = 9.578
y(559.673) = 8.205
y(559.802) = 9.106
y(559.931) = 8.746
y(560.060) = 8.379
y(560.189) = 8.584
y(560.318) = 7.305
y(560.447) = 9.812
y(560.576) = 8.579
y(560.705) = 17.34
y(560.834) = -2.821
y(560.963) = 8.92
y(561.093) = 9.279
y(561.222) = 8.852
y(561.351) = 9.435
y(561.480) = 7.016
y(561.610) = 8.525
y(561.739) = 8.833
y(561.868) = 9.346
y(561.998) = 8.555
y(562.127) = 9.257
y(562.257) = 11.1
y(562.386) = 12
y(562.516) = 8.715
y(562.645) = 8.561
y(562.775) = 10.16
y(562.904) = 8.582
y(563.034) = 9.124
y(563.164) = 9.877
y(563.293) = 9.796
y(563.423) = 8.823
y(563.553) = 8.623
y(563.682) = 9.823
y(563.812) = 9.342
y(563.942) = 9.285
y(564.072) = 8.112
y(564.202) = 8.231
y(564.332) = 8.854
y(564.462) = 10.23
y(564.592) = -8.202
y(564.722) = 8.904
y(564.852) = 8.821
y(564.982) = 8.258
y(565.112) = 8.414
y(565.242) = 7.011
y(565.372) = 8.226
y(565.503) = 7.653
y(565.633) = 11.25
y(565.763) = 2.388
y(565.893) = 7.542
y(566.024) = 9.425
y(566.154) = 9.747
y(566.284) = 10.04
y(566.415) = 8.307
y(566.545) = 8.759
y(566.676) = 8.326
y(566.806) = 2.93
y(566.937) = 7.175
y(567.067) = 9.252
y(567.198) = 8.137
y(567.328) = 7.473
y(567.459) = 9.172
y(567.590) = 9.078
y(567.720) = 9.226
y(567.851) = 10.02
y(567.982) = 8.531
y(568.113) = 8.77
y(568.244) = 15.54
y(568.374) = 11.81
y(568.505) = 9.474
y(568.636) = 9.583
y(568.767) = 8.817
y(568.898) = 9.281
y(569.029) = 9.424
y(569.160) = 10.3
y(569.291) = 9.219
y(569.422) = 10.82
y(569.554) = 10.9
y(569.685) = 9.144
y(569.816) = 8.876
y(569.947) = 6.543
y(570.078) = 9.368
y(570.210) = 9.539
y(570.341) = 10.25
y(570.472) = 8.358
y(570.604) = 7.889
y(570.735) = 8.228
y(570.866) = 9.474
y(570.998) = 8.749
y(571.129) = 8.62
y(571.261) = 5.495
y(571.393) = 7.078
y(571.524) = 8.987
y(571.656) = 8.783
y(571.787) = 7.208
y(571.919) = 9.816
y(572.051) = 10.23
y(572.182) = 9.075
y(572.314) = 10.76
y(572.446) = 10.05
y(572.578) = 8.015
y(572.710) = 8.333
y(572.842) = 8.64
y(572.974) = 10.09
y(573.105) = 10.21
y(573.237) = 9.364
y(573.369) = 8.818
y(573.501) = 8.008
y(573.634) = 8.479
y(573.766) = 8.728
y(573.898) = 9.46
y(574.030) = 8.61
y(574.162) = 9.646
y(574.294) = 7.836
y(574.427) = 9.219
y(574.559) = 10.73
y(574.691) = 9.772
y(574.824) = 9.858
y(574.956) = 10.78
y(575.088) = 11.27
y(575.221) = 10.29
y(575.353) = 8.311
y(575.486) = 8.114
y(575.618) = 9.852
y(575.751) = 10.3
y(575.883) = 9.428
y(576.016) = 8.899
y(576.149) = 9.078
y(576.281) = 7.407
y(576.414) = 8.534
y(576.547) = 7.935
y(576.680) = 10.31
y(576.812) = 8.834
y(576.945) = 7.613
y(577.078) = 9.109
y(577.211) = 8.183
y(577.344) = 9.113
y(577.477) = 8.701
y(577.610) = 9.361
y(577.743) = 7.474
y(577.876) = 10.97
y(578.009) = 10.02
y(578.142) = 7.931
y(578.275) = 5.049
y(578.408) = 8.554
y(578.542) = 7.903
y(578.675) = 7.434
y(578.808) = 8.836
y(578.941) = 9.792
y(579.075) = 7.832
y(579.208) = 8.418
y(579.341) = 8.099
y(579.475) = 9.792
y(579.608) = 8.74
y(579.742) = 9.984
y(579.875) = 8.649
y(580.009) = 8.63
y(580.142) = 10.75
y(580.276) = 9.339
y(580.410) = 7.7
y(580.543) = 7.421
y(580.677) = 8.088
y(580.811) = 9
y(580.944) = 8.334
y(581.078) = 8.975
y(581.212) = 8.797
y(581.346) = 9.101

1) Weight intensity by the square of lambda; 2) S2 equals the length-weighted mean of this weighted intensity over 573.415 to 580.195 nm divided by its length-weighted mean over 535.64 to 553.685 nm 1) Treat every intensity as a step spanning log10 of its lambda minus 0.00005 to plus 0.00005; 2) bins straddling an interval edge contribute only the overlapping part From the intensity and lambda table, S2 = 1.16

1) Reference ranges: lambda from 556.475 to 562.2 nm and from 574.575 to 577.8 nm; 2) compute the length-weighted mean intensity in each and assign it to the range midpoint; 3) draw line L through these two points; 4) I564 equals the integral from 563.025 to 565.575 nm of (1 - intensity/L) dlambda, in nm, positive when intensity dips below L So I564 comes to 0.26 nm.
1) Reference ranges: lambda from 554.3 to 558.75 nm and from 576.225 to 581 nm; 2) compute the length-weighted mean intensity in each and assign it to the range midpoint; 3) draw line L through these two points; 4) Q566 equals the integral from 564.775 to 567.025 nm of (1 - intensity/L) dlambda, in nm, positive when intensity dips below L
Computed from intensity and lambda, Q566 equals 0.19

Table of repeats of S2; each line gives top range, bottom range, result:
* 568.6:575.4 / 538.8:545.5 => 1.18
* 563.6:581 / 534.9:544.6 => 1.15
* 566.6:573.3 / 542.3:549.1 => 1.13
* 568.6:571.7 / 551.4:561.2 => 1.06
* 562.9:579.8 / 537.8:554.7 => 1.10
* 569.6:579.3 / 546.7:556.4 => 1.10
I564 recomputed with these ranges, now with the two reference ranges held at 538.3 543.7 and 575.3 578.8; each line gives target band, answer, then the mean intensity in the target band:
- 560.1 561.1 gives 0.032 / 8.32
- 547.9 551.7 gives -0.095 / 8.8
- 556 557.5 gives -0.150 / 9.45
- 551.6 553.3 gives -0.083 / 9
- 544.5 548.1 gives -0.051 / 8.69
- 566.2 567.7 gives 0.087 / 8.12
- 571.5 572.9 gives -0.075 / 9.08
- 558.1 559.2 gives 0.100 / 7.82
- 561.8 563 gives -0.135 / 9.57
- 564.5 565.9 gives 0.357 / 6.42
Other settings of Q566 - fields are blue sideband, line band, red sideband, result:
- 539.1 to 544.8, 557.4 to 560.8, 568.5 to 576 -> 0.09 nm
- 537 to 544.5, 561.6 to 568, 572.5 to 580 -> 0.33 nm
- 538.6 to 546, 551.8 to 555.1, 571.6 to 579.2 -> -0.03 nm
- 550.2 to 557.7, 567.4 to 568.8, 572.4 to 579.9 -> -0.16 nm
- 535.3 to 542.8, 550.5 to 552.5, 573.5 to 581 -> -0.07 nm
